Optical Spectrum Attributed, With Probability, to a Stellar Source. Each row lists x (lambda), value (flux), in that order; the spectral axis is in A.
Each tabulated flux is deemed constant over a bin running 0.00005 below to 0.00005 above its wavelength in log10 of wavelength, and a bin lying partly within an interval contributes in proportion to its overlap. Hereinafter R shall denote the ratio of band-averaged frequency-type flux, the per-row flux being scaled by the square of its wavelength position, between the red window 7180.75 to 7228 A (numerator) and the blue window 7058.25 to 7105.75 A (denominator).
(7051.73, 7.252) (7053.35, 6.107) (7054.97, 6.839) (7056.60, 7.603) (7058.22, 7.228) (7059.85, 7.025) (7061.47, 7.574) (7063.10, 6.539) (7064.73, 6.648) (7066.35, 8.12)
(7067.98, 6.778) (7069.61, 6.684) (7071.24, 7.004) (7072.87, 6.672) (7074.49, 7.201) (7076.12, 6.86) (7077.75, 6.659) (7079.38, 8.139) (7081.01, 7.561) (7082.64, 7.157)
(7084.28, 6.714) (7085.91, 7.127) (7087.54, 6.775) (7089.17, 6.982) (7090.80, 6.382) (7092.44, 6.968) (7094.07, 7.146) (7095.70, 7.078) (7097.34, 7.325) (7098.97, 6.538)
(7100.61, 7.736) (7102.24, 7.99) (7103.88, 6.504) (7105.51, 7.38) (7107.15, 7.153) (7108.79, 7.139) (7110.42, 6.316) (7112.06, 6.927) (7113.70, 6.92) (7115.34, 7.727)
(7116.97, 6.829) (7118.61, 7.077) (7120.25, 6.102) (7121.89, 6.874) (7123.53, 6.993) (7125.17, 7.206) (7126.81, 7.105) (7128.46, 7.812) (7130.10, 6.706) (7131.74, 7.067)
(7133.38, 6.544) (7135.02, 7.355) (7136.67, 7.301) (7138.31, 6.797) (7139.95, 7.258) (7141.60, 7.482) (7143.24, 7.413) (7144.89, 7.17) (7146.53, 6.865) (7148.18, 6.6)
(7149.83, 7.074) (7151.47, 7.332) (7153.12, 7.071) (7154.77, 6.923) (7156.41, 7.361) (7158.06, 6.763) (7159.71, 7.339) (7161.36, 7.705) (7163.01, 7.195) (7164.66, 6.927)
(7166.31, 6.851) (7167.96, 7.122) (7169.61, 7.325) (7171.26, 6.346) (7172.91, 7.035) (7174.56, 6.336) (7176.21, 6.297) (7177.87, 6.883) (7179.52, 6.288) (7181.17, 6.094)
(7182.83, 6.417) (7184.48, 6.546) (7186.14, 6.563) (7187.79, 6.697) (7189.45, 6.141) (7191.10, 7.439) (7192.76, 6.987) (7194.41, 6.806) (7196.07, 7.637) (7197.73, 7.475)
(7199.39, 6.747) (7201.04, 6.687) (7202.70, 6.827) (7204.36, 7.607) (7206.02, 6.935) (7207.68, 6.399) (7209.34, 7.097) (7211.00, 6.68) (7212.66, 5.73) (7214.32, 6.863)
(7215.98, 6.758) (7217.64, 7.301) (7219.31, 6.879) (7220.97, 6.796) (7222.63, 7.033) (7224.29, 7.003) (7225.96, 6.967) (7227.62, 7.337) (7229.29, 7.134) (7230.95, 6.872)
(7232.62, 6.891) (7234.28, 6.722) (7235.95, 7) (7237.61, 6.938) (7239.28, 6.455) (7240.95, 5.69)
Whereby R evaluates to 1.00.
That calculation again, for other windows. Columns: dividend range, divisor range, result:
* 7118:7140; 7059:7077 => 1.02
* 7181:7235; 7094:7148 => 0.99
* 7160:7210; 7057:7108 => 0.99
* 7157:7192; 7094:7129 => 0.97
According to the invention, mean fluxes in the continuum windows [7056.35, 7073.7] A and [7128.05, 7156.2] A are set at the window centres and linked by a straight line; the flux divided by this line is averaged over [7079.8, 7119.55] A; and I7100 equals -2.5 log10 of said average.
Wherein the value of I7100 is 0.00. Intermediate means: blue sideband 7.07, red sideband 7.1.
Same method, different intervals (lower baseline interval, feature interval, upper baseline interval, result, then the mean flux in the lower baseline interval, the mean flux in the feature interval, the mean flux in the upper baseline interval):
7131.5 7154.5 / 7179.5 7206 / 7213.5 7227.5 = 0.03 mag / 7.09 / 6.83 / 6.97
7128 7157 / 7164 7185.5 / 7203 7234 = 0.06 mag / 7.11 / 6.65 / 6.9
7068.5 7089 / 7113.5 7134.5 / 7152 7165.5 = 0.02 mag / 7.04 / 7.01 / 7.16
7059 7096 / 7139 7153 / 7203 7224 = -0.03 mag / 7.03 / 7.14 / 6.84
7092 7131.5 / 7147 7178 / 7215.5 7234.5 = 0.01 mag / 7.07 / 6.97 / 6.99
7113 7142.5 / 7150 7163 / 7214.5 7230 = -0.02 mag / 7.07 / 7.21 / 7.01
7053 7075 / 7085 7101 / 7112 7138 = 0.01 mag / 7.02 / 6.98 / 7.03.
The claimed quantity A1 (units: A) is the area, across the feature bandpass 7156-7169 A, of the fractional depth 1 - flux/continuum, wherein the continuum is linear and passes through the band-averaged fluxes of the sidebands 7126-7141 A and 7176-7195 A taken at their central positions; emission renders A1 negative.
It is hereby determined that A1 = -0.62 A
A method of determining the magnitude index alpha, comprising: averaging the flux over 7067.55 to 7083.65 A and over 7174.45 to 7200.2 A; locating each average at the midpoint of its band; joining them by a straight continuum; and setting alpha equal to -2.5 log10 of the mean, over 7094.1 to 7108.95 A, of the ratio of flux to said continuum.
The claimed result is -0.03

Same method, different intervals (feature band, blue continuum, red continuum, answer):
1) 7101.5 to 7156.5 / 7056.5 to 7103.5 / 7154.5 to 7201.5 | -0.01 mag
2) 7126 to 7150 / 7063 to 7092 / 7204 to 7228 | -0.02 mag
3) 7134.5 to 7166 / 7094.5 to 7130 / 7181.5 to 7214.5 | -0.03 mag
